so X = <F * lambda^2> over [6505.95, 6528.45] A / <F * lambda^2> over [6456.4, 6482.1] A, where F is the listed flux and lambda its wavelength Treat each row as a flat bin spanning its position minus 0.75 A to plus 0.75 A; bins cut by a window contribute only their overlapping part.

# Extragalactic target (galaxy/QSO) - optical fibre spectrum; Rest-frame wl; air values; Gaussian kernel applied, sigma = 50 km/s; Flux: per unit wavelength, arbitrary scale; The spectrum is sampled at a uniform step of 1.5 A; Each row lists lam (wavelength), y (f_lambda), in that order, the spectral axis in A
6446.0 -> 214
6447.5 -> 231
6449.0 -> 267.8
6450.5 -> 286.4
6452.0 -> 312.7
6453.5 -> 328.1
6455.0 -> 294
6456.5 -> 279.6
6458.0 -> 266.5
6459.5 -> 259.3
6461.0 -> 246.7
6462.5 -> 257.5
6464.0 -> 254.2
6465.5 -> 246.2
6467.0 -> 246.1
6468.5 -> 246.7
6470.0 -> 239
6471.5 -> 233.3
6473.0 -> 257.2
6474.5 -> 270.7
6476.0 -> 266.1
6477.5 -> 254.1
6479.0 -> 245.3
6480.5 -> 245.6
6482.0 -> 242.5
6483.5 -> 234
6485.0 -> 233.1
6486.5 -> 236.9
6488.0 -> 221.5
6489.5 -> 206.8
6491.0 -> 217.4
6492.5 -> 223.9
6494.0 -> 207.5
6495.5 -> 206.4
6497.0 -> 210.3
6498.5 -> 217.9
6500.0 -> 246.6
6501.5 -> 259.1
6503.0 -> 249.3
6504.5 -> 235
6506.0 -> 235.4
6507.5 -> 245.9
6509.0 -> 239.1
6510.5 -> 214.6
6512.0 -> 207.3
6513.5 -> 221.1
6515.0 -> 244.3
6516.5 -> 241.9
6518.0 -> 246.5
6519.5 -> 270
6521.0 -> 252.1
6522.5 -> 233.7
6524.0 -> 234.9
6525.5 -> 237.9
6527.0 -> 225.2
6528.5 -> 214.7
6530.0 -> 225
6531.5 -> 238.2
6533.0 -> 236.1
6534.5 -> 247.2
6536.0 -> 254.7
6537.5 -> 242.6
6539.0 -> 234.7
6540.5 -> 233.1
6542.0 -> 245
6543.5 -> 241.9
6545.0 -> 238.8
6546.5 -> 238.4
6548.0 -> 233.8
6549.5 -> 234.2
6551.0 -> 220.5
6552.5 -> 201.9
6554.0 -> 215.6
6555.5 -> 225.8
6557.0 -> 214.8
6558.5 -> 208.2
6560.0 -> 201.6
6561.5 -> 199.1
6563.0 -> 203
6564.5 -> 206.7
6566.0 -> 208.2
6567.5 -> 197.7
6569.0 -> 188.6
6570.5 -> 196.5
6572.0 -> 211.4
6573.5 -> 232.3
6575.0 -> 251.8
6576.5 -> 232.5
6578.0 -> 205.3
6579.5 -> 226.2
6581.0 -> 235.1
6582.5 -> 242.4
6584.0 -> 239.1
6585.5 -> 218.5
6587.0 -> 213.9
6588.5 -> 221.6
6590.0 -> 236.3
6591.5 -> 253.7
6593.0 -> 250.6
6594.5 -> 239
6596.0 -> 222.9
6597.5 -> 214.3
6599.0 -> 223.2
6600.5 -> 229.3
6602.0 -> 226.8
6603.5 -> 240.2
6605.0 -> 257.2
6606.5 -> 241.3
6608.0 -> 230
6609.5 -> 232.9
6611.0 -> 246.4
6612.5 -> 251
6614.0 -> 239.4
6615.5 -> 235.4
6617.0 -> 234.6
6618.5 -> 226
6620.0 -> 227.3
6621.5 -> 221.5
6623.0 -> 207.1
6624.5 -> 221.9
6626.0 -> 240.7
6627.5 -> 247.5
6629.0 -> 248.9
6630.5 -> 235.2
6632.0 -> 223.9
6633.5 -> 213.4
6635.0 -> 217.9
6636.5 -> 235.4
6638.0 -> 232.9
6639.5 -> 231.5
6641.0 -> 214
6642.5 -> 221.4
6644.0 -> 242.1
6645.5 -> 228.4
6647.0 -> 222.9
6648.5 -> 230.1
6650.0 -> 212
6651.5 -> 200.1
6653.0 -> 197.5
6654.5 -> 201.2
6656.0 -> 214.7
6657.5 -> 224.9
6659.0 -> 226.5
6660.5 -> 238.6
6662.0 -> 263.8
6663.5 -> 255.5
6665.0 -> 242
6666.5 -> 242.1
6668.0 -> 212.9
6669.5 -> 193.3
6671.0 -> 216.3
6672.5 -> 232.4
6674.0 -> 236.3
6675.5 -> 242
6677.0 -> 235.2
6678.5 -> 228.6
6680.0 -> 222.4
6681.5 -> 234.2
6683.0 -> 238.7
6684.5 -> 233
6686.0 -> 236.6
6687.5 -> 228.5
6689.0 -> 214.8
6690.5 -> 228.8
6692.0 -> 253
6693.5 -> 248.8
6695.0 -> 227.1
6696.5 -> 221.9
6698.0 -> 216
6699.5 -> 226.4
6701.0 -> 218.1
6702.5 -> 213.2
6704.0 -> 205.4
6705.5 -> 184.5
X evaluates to 0.95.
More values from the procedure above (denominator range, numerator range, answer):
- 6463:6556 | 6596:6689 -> 1.01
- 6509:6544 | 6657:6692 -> 1.03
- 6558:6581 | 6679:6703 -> 1.12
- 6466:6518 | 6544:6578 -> 0.94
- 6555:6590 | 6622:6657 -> 1.05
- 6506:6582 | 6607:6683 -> 1.04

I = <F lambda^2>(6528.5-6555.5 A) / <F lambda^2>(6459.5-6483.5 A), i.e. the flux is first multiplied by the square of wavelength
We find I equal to 0.95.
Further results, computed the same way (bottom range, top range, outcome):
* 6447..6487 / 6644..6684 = 0.93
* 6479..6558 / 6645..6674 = 1.01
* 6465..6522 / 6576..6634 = 1.01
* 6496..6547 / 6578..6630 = 1.01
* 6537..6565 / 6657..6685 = 1.08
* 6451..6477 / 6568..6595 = 0.89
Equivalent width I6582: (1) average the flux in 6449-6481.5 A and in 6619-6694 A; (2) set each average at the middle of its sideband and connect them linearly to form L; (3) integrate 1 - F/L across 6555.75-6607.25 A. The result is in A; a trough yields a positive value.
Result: 4.0 A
